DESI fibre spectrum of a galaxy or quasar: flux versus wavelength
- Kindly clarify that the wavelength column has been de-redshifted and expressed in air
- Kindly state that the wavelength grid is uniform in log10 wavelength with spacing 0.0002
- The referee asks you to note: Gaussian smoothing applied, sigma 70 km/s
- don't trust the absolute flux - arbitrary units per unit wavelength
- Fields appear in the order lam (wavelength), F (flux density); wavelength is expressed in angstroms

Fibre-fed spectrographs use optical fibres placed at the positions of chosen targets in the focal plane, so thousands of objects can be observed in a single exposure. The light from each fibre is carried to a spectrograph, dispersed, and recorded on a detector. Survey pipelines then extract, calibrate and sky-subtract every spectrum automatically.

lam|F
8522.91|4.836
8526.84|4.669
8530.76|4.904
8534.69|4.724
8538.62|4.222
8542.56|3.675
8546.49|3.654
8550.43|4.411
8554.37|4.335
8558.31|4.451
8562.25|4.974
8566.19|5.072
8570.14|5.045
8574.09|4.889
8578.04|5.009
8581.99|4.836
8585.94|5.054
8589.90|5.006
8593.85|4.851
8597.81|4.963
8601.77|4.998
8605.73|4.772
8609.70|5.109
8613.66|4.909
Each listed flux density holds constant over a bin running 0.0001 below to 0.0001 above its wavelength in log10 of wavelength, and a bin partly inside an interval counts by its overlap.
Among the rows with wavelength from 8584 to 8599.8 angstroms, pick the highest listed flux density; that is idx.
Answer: 5.054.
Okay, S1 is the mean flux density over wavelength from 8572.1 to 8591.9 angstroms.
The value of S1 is 4.96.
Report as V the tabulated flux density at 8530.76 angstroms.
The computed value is 4.904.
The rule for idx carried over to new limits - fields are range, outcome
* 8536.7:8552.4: 4.411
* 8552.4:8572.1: 5.072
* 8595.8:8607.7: 4.998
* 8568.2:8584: 5.045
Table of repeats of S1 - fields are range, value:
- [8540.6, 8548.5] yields 3.67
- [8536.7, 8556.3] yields 4.06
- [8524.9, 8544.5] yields 4.44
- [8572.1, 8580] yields 4.95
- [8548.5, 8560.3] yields 4.4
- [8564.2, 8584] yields 4.97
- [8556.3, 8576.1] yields 4.89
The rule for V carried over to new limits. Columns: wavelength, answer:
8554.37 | 4.335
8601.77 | 4.998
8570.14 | 5.045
